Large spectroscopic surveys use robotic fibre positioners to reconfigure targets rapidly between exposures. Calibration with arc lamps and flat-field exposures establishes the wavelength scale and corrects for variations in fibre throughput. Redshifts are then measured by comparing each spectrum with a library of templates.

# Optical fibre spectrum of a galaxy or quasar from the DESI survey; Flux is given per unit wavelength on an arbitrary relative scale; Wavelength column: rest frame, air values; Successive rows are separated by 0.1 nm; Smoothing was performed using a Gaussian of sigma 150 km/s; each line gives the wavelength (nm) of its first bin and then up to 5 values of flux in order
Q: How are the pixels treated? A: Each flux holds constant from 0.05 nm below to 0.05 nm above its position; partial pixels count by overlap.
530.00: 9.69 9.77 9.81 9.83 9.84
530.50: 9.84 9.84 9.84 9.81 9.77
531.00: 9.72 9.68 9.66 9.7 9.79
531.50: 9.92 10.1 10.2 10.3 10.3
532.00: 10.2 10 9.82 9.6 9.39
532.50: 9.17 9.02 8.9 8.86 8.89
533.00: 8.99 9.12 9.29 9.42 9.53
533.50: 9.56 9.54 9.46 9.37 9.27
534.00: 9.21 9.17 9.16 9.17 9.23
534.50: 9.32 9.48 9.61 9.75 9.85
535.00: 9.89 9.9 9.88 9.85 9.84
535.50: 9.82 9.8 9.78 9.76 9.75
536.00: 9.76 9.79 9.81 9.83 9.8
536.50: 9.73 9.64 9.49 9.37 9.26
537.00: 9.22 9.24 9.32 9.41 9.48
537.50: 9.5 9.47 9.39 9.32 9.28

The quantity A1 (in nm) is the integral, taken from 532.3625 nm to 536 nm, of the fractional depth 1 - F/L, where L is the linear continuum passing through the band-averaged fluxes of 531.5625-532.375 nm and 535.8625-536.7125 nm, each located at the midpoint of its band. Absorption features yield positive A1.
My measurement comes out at 0.16 nm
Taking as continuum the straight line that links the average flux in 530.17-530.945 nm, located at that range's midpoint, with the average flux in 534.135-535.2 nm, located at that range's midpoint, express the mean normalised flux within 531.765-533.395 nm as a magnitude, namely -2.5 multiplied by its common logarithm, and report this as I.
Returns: 0.03 mag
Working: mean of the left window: 9.82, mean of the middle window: 9.45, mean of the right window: 9.55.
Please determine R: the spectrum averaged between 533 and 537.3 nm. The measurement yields 9.54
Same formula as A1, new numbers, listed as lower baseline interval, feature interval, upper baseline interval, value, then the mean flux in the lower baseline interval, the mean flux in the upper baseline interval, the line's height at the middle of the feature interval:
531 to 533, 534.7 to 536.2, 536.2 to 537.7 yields -0.043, 9.64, 9.49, 9.54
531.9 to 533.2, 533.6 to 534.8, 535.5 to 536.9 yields 0.022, 9.37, 9.7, 9.52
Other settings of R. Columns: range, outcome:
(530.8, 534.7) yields 9.51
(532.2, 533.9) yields 9.27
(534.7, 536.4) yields 9.81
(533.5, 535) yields 9.42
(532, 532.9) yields 9.37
